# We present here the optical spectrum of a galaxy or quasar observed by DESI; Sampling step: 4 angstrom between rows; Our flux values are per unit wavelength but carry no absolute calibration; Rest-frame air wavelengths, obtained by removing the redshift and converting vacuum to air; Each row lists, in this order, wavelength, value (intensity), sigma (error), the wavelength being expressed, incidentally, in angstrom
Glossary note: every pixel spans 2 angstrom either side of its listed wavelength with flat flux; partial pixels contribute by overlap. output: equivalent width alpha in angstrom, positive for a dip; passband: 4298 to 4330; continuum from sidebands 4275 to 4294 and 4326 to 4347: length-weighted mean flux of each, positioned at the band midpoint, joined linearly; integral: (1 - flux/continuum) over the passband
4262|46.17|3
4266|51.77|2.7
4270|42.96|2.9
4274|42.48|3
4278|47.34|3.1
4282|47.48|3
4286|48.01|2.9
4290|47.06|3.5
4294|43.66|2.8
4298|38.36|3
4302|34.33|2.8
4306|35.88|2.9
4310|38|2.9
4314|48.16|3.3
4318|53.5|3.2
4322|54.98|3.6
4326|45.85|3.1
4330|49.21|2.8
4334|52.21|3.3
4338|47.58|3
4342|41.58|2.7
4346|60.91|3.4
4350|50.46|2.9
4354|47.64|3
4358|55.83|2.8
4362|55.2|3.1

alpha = 2.65 angstrom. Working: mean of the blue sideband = 46.8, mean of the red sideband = 49.4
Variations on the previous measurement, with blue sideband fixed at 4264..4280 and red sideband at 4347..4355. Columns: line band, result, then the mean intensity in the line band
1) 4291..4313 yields 4.1 angstrom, 38.9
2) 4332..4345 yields 0.5 angstrom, 48.2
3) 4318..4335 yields -0.5 angstrom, 50.8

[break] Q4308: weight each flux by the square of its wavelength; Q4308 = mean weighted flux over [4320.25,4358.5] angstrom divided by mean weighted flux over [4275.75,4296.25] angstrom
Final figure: 1.11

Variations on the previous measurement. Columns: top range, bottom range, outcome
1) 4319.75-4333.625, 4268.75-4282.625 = 1.15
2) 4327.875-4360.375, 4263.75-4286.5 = 1.12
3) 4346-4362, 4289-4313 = 1.37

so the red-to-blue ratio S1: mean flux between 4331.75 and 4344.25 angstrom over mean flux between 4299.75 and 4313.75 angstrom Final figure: 1.3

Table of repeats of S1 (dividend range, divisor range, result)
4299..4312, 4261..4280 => 0.79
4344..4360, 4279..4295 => 1.15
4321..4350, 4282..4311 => 1.21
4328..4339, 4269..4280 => 1.12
